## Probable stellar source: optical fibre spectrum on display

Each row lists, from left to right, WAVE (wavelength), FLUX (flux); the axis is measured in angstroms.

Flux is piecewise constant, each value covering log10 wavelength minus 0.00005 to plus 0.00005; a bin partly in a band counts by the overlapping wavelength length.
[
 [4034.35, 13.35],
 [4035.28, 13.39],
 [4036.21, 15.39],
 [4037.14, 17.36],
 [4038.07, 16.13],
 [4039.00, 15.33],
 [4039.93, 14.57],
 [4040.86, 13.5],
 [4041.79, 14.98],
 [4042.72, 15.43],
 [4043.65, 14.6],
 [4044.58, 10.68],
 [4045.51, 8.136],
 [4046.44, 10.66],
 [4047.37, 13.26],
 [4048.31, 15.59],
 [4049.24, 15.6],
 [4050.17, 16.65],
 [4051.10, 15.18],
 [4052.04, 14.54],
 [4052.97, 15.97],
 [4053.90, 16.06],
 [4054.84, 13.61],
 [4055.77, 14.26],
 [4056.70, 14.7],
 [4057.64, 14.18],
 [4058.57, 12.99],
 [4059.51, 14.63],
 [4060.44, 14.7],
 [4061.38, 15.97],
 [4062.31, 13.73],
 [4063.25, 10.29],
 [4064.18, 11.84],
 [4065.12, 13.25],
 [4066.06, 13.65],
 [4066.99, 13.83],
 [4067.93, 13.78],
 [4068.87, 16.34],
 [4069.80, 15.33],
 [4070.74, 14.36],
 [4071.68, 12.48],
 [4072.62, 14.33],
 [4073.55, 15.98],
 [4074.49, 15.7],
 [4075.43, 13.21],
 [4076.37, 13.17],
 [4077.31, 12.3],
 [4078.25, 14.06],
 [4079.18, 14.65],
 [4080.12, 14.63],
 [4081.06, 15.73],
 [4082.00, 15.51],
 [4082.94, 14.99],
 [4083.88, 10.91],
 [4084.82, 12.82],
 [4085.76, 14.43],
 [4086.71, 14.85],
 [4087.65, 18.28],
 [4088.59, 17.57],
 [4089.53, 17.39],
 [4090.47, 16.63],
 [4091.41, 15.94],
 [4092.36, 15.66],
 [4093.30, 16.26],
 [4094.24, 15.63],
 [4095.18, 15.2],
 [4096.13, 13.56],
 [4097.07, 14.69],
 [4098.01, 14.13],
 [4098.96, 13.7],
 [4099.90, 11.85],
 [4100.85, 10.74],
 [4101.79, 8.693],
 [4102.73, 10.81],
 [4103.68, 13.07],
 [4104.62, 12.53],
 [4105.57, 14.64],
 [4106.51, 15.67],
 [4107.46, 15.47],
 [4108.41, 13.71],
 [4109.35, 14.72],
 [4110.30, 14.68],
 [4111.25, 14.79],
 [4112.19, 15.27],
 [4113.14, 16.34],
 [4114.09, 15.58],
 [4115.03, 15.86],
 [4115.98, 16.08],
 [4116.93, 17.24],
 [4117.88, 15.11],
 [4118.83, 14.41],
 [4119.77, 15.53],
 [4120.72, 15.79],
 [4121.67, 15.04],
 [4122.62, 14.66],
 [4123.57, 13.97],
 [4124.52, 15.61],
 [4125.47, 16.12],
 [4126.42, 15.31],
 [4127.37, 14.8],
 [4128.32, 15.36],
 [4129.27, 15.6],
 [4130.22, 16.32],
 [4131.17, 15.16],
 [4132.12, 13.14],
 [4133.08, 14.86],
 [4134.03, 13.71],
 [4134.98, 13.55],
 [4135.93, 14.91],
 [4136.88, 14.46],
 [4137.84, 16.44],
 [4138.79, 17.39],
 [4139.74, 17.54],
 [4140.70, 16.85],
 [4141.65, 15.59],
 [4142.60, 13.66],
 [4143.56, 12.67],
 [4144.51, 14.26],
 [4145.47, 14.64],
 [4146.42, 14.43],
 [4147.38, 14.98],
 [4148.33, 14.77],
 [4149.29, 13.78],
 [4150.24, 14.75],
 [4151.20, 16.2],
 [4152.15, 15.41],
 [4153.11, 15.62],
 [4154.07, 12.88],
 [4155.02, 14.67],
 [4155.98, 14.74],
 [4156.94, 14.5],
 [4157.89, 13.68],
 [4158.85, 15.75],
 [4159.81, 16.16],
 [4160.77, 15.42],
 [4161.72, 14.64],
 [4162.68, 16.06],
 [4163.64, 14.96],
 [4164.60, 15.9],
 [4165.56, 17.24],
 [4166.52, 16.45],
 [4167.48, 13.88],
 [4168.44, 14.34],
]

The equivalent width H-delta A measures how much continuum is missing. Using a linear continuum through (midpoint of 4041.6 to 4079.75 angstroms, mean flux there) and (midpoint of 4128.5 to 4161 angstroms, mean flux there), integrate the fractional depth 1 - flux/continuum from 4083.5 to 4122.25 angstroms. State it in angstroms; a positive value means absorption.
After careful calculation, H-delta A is -0.5 angstroms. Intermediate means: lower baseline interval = 14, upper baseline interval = 15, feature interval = 14.7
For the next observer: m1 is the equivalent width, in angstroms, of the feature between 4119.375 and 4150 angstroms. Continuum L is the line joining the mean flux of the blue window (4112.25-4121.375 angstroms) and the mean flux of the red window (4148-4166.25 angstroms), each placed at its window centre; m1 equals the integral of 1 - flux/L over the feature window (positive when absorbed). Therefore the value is 0.9 angstroms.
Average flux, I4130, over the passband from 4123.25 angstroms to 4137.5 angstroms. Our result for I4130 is 14.9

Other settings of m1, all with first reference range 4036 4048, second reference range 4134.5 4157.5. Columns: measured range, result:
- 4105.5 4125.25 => -0.88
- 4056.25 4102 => -0.23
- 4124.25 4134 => -0.26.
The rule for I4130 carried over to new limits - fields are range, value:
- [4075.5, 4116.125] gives 14.5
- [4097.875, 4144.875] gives 14.7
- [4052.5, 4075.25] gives 14.2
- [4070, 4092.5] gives 14.8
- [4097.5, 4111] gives 13.2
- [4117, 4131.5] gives 15.3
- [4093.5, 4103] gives 13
